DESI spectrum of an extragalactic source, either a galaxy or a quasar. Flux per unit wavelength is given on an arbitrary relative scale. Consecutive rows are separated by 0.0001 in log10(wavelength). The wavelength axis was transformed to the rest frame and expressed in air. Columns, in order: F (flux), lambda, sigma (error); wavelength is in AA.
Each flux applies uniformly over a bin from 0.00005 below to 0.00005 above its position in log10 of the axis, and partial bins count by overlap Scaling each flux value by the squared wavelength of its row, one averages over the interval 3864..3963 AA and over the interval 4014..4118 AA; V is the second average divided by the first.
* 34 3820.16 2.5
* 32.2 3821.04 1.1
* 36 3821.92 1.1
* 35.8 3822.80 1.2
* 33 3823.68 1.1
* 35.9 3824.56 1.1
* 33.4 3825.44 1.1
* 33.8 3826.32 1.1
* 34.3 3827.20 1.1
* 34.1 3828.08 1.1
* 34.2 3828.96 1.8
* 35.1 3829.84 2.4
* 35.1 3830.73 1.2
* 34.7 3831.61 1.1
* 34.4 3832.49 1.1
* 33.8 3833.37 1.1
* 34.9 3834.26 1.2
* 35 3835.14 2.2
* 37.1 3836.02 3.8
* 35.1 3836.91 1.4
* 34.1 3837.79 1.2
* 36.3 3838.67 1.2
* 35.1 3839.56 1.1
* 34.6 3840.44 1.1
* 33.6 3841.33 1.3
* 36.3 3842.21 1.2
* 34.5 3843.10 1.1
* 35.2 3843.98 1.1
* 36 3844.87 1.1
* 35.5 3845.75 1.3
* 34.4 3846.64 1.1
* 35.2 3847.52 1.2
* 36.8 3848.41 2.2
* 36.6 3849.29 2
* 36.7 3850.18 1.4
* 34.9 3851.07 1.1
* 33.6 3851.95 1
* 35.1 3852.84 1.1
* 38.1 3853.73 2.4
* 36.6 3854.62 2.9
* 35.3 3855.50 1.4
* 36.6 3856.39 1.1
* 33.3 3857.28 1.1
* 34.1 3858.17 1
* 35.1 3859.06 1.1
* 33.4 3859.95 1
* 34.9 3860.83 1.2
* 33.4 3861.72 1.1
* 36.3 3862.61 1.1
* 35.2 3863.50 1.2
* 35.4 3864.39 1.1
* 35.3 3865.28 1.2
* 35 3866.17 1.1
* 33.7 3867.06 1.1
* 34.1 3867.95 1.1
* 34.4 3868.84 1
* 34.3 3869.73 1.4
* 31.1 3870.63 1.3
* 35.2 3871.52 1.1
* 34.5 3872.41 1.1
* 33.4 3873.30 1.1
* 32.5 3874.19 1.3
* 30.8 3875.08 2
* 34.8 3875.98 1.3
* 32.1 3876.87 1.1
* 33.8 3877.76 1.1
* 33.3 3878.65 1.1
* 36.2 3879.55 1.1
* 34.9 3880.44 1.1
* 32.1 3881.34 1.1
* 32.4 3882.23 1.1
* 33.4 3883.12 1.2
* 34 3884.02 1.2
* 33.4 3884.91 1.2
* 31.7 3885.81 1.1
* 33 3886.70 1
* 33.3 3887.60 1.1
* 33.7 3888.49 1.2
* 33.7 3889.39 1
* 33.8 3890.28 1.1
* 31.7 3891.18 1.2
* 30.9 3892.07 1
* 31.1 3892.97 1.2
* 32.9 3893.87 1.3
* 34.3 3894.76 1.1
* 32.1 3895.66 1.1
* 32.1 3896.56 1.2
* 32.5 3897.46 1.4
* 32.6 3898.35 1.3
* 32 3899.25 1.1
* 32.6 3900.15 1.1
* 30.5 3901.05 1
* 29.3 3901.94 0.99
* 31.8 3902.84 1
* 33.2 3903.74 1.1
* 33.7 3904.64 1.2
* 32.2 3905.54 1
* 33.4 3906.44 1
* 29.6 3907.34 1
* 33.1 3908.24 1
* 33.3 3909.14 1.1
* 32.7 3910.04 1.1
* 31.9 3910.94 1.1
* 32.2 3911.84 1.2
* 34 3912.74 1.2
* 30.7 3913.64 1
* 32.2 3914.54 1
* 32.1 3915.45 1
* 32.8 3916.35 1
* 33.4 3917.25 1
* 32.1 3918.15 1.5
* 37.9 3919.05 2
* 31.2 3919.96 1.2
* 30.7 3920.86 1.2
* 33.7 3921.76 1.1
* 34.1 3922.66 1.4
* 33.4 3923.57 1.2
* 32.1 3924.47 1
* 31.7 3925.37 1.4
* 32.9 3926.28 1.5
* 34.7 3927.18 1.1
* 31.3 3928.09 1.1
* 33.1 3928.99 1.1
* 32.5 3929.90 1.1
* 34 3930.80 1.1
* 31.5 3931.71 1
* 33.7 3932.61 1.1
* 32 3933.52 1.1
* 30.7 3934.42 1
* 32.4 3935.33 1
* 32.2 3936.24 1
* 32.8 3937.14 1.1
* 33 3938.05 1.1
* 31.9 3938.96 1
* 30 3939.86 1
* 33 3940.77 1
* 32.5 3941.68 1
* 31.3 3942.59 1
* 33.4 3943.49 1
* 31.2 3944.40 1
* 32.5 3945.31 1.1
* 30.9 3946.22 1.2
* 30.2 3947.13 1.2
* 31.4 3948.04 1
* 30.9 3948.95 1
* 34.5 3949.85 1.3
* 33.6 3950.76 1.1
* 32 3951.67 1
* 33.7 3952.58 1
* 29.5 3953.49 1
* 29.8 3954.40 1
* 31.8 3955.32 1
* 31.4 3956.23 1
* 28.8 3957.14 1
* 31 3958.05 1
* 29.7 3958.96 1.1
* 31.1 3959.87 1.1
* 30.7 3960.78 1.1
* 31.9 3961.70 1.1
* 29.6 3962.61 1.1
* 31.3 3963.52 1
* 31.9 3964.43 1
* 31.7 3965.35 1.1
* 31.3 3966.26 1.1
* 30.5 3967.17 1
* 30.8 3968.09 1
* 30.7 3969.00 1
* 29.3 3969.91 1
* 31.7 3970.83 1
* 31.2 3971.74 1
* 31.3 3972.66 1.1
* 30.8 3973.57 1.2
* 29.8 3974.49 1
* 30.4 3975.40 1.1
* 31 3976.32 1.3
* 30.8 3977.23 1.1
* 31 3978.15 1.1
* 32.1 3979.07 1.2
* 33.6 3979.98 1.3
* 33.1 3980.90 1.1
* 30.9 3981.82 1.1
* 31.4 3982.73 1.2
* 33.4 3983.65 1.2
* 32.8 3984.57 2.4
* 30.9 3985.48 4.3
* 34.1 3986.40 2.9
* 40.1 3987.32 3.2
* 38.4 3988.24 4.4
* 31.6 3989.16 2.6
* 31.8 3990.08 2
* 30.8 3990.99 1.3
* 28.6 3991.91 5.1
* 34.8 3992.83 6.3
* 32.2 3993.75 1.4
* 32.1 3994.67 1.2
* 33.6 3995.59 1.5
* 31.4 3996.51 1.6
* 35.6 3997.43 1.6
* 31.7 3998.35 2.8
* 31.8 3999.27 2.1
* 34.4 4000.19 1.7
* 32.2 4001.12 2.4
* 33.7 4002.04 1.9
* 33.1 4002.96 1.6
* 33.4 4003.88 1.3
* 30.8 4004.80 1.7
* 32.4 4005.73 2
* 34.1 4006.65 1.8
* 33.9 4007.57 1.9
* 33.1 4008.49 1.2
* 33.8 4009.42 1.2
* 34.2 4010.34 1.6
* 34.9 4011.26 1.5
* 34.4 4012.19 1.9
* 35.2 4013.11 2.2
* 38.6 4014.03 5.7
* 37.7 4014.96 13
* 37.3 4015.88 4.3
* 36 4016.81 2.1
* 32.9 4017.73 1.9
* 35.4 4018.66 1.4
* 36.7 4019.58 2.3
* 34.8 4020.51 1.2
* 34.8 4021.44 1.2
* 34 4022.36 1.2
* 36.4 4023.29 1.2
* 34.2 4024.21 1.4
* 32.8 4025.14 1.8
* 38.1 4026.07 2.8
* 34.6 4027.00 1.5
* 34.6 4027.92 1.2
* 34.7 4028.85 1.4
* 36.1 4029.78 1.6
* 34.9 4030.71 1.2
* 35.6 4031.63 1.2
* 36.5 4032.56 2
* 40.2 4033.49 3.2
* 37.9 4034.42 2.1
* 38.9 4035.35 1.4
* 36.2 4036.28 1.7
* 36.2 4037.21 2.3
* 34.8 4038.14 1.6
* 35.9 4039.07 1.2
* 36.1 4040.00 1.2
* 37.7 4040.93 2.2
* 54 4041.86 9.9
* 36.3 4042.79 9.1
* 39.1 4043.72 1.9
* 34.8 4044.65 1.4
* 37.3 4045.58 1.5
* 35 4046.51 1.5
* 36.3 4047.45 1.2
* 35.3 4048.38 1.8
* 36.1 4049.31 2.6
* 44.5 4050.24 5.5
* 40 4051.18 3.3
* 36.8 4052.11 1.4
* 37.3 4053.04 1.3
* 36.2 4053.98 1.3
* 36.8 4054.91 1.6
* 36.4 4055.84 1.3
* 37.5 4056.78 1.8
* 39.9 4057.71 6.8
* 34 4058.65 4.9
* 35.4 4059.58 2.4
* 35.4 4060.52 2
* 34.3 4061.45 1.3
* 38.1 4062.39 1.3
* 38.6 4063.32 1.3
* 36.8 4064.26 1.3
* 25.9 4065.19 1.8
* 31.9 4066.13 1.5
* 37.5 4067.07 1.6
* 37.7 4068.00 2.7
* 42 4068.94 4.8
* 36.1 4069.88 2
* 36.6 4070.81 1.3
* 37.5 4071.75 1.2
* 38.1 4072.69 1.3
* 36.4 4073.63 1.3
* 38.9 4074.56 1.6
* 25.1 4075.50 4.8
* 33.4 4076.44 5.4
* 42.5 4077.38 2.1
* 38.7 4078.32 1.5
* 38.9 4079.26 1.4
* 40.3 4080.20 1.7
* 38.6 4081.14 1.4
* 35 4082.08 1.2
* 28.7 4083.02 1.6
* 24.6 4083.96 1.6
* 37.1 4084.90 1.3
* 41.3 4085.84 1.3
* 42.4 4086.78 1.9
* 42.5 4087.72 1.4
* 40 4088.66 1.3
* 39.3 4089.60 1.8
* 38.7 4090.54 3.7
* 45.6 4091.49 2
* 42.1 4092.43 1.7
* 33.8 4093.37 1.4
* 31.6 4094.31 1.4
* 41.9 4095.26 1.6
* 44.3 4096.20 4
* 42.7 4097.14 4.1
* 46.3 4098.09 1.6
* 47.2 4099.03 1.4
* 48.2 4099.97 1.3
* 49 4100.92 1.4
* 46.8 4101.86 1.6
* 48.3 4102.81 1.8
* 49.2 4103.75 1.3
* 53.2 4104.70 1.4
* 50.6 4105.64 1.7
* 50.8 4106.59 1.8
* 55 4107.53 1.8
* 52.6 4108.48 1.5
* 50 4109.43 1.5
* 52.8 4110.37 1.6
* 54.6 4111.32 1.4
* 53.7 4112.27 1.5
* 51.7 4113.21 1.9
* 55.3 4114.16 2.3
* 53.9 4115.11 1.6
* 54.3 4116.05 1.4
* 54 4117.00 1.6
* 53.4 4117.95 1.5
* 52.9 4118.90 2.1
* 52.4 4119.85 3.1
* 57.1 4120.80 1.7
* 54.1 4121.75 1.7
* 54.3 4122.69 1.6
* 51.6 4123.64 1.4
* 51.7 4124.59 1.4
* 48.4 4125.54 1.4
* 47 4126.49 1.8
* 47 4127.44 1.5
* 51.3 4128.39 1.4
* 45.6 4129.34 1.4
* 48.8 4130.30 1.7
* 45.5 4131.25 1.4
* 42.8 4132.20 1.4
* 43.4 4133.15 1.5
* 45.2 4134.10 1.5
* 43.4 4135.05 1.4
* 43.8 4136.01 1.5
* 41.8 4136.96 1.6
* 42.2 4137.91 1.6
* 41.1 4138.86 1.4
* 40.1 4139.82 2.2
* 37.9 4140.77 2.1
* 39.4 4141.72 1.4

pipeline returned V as 1.32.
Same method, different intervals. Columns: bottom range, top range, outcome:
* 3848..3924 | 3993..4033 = 1.10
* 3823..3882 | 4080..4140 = 1.52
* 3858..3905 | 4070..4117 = 1.45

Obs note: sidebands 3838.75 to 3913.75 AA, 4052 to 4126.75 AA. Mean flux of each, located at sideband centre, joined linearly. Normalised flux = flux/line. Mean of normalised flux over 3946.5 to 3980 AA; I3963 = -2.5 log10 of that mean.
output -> 0.20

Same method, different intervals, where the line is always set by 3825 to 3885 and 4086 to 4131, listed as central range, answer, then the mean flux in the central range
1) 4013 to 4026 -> 0.22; 35.6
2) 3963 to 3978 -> 0.30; 30.9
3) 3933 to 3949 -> 0.23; 31.8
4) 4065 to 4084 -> 0.28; 35.8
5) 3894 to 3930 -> 0.16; 32.5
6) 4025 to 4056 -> 0.20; 37.2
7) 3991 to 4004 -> 0.28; 32.7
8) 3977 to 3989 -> 0.24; 33.3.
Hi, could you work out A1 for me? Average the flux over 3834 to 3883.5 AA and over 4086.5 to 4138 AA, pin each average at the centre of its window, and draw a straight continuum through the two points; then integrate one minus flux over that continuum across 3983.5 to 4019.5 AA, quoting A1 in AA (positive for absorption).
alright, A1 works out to 7.1 AA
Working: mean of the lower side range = 34.7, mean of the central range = 33.8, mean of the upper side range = 47.8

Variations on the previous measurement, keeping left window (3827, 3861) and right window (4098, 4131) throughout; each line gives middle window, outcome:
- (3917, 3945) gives 5.4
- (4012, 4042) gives 6.3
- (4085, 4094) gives 1.7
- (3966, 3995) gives 7.6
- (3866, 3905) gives 4.8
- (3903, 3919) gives 2.7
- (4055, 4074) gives 4.7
